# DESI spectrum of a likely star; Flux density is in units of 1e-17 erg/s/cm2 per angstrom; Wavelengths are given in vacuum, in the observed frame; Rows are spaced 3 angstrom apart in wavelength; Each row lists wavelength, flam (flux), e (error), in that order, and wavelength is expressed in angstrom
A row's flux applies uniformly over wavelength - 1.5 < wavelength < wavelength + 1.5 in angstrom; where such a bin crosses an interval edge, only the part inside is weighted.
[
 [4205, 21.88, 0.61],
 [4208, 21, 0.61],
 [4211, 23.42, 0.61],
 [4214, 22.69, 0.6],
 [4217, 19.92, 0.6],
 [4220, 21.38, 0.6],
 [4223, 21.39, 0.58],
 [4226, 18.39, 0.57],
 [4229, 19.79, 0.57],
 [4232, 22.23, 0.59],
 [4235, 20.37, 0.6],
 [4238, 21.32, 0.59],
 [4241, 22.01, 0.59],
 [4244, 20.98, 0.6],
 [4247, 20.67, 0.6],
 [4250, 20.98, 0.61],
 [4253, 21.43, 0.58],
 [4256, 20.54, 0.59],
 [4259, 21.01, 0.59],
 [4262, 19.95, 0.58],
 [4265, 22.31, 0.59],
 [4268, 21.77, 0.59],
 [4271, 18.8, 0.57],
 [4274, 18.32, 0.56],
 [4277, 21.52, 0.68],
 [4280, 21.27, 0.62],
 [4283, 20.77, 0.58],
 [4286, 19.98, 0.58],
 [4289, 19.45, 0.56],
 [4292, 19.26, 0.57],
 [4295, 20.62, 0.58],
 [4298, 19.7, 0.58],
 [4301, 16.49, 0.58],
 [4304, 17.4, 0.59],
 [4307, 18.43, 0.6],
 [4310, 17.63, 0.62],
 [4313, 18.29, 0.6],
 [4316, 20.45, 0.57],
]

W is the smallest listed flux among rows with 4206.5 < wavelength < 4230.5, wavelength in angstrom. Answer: 18.39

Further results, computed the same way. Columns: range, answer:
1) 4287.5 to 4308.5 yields 16.49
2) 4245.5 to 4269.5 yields 19.95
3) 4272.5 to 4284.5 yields 18.32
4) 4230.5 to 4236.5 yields 20.37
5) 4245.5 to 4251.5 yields 20.67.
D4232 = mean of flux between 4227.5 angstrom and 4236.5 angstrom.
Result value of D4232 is 20.8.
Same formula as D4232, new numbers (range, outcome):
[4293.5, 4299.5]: 20.2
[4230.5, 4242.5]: 21.5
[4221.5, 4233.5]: 20.4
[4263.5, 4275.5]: 20.3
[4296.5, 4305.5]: 17.9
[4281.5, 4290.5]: 20.1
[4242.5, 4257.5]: 20.9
